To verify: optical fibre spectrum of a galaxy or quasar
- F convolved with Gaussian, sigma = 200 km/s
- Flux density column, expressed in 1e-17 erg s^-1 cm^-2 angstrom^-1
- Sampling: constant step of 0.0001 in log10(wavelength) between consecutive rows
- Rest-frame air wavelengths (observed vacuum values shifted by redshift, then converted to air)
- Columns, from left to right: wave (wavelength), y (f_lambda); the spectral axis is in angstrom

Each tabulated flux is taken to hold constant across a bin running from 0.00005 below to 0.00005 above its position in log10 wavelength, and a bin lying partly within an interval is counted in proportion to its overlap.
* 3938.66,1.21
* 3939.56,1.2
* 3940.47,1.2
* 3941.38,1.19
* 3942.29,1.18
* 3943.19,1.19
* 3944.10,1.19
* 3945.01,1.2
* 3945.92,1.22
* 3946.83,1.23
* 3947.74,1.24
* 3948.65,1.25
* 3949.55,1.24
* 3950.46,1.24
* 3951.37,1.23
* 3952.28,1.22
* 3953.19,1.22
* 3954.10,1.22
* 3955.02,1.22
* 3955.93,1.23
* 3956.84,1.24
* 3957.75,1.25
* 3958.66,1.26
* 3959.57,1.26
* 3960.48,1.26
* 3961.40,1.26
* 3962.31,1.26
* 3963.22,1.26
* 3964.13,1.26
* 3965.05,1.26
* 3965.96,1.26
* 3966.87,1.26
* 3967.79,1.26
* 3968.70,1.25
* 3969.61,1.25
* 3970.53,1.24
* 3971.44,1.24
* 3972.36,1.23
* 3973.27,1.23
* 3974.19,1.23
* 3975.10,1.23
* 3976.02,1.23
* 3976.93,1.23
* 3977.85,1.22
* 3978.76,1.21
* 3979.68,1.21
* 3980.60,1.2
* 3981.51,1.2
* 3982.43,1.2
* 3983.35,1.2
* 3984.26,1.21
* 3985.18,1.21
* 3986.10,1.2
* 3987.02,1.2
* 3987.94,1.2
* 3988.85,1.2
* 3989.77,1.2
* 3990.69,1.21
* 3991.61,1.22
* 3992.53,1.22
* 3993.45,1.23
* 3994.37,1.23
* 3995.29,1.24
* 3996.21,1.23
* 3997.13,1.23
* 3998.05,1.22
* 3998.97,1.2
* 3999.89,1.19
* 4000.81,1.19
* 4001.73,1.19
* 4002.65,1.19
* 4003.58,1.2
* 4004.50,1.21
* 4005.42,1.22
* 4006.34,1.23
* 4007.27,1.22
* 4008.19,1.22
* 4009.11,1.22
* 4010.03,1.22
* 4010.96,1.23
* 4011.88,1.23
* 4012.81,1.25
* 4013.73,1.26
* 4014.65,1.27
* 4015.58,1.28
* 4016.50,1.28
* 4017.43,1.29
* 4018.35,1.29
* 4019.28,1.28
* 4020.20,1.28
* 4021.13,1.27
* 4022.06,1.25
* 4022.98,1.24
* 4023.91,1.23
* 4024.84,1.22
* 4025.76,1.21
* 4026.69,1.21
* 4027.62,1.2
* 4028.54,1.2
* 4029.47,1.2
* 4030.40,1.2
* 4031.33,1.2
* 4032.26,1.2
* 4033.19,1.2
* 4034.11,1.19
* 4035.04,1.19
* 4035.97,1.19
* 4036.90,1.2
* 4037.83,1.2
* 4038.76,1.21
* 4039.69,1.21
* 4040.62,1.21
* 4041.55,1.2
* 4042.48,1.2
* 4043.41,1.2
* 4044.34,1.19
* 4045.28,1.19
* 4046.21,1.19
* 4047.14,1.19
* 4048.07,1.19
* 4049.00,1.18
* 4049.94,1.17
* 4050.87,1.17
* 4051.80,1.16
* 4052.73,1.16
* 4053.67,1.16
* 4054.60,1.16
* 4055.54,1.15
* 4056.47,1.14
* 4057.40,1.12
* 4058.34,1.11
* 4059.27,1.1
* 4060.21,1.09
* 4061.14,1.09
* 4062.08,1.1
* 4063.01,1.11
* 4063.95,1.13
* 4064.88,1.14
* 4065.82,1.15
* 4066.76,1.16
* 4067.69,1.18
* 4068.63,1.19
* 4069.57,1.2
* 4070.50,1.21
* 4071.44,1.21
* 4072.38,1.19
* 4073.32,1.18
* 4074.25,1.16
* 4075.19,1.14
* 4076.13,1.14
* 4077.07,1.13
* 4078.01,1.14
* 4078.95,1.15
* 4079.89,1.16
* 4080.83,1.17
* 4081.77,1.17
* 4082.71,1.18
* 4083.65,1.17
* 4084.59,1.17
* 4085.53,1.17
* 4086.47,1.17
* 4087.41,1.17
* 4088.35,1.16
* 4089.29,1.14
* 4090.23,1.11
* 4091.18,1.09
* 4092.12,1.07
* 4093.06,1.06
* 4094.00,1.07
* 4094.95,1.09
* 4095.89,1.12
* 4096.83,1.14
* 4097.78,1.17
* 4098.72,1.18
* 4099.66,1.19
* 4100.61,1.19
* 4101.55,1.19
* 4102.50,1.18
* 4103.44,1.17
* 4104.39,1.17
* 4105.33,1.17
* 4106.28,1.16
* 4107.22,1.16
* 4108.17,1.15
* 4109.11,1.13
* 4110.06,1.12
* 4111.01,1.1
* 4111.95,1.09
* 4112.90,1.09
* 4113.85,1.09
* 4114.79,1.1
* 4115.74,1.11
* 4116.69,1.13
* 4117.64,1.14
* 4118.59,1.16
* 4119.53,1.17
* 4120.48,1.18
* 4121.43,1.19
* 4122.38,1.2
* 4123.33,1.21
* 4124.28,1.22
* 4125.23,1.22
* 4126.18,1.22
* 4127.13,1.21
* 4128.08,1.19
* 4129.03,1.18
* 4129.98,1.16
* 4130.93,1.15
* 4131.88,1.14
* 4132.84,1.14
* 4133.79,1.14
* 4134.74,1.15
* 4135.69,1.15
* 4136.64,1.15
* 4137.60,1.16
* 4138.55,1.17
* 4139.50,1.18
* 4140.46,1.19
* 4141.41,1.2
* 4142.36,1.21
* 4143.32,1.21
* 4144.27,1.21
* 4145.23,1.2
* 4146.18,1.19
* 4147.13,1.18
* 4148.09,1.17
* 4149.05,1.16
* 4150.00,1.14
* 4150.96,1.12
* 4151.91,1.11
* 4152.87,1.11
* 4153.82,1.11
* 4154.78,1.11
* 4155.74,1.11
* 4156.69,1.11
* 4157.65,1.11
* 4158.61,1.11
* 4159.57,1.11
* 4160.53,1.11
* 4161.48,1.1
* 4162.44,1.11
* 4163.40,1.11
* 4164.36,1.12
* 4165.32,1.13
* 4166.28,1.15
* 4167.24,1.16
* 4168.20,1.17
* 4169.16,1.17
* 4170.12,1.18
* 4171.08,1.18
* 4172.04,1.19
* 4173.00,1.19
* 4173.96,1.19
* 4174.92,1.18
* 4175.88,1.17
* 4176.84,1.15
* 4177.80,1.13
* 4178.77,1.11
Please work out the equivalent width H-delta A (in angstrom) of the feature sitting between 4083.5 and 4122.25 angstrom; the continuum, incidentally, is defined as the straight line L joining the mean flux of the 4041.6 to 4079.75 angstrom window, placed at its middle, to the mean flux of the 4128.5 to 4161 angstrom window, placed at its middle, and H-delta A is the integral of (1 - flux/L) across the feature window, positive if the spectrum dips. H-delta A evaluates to 0.5 angstrom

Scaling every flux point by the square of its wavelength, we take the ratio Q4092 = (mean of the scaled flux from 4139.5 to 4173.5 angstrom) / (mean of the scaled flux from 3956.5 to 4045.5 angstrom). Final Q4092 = 1.01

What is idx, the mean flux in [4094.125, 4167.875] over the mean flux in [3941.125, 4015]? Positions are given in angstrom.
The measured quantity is 0.9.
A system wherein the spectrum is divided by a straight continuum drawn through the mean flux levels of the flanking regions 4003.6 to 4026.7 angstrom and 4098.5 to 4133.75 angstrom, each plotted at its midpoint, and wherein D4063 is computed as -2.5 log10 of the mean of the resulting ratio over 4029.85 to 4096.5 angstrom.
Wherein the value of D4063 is 0.04 mag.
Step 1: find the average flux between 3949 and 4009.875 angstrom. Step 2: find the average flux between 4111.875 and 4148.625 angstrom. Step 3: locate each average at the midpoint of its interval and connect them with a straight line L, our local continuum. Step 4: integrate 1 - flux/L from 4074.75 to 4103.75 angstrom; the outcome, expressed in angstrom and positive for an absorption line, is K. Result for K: 0.9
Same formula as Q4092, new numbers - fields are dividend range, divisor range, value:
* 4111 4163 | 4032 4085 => 1.03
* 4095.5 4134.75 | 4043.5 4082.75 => 1.03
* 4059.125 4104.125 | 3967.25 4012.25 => 0.99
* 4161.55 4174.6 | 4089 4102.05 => 1.06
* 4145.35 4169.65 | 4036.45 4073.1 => 1.02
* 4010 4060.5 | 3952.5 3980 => 1.00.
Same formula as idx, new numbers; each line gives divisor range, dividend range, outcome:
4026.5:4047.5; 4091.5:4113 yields 0.95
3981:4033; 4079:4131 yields 0.94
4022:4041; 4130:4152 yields 0.97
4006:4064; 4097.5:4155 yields 0.97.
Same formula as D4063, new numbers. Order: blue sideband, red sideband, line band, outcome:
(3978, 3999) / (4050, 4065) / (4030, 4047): -0.04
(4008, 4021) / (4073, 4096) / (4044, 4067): 0.04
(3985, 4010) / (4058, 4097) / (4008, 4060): -0.02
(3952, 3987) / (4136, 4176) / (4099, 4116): 0.03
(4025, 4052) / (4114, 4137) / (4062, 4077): 0.02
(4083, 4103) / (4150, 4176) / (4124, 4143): -0.03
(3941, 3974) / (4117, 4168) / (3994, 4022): -0.02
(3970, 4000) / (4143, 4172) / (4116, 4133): -0.02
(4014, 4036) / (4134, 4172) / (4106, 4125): 0.03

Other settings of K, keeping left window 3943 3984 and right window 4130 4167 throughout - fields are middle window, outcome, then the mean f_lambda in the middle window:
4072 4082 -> 0.19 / 1.16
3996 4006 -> 0.08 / 1.21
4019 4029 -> -0.25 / 1.24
